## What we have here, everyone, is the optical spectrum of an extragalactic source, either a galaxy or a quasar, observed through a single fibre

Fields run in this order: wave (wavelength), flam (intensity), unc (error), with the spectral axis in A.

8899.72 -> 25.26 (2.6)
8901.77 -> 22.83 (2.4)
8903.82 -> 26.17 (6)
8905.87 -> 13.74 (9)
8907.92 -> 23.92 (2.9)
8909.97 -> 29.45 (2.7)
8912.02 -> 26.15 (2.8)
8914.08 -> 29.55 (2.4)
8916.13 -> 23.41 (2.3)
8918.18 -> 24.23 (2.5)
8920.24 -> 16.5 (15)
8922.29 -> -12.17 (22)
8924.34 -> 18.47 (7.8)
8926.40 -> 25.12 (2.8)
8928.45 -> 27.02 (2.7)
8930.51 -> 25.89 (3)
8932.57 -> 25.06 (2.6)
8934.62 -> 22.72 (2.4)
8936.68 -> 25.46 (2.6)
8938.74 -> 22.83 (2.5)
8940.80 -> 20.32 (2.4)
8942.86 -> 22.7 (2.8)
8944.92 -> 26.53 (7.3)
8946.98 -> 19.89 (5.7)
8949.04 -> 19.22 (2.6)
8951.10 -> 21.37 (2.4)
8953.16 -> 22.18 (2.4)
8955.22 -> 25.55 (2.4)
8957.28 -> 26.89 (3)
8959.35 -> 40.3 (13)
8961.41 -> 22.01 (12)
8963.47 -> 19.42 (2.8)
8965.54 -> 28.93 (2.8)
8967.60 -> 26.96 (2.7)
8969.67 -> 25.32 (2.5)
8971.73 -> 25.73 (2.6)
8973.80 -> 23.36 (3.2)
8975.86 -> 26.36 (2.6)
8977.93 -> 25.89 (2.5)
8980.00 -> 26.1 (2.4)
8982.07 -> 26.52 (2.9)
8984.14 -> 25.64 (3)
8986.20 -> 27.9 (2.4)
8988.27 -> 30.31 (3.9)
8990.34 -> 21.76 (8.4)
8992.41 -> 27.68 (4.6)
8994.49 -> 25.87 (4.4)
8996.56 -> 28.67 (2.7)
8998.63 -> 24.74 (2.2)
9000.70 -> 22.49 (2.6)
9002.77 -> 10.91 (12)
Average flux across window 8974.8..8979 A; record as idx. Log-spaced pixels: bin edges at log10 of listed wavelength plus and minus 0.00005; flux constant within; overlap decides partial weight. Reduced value 26.1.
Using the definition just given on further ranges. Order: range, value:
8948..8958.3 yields 23.1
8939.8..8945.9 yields 23.2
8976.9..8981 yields 26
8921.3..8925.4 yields 3.44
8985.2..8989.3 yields 29.1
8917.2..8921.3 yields 20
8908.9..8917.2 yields 27.1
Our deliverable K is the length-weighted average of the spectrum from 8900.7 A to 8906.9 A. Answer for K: 20.9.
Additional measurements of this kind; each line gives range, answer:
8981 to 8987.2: 26.7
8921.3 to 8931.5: 16.9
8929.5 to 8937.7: 24.8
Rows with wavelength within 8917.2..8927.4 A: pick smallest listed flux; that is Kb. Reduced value -12.17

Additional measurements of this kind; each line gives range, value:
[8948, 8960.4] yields 19.22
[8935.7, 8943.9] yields 20.32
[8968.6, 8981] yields 23.36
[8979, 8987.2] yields 25.64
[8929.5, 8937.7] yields 22.72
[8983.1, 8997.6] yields 21.76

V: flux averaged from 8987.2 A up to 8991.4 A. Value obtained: 26.1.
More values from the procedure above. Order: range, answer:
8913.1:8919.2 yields 25.7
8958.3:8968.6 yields 27.5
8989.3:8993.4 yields 24.7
